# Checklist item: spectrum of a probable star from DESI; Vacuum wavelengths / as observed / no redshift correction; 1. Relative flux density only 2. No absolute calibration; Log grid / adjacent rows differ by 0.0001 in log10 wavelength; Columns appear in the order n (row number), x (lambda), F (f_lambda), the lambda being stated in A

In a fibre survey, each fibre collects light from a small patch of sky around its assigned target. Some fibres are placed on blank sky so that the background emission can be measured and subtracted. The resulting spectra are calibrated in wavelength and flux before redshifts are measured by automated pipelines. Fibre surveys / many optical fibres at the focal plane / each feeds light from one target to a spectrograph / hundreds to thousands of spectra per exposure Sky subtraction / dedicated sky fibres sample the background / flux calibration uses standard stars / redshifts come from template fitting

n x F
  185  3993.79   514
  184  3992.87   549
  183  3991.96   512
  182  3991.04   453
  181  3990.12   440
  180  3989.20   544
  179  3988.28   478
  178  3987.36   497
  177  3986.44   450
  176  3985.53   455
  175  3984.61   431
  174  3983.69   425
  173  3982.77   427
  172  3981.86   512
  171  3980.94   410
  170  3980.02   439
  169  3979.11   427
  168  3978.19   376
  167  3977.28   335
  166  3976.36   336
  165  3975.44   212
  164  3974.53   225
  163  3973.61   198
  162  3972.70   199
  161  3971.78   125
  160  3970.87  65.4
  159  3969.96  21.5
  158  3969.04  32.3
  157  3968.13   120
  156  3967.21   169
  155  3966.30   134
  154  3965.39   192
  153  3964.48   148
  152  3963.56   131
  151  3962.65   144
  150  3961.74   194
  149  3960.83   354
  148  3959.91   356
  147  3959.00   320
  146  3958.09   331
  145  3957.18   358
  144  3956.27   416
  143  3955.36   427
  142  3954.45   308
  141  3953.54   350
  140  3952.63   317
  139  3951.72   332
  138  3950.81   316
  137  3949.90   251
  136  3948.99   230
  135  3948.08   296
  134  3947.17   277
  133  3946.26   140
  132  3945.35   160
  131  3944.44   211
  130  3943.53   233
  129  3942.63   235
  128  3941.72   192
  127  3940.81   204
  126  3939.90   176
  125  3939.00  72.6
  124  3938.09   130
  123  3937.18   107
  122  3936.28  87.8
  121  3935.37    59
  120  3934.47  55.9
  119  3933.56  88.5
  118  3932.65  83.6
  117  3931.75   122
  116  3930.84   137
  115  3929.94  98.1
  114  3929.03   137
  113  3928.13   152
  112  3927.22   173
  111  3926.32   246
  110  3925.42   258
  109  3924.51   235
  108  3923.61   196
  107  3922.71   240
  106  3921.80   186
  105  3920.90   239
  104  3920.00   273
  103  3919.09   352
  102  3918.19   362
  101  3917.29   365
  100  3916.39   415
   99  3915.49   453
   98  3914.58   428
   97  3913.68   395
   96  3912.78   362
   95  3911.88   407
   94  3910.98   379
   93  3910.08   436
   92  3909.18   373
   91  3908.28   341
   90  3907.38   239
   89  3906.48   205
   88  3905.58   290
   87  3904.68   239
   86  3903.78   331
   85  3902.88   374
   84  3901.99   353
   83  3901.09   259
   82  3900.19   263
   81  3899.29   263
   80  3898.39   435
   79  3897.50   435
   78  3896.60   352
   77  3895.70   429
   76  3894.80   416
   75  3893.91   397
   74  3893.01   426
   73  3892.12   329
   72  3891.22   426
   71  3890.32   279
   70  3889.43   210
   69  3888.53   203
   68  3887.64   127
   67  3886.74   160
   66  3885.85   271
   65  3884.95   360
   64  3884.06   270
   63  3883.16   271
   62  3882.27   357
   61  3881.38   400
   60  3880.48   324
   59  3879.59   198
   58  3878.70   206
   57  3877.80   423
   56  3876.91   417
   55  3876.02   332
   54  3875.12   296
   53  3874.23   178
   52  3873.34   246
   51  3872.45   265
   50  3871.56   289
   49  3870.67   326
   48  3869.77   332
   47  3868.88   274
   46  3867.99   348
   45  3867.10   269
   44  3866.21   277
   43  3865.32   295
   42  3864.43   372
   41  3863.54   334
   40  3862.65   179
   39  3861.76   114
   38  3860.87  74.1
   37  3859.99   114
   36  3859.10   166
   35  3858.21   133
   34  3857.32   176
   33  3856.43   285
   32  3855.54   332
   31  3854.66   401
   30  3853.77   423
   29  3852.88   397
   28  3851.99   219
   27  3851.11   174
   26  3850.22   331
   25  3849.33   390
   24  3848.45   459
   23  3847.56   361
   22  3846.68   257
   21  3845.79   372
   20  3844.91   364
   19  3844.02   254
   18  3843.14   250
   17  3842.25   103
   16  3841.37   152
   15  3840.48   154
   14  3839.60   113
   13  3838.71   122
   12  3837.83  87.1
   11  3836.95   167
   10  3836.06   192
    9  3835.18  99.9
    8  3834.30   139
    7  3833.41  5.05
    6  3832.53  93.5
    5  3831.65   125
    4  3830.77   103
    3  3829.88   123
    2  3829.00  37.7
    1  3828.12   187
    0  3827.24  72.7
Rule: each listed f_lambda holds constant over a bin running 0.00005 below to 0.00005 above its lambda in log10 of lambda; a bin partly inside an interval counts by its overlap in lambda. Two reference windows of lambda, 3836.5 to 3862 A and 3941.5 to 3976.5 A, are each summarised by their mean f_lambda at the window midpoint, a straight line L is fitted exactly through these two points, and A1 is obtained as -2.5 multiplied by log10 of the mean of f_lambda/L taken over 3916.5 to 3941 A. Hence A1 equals 0.274 mag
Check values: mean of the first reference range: 240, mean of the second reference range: 231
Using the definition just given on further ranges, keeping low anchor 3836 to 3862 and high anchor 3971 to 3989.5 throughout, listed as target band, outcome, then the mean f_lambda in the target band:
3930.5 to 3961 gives 0.43 mag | 227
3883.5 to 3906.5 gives -0.10 mag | 313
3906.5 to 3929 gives -0.01 mag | 307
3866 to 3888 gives -0.09 mag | 289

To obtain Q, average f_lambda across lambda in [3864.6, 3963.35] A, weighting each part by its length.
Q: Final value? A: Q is 277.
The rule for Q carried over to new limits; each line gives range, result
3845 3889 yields 282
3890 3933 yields 304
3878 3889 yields 266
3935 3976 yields 213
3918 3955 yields 202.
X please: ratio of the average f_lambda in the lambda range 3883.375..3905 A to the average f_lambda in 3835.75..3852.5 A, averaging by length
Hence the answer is 1.33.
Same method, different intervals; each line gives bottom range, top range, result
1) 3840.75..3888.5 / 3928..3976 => 0.71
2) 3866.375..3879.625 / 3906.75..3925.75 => 1.11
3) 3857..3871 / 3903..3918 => 1.50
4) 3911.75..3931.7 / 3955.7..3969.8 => 0.82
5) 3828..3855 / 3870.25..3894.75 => 1.39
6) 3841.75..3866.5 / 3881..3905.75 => 1.18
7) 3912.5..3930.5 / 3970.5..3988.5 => 1.27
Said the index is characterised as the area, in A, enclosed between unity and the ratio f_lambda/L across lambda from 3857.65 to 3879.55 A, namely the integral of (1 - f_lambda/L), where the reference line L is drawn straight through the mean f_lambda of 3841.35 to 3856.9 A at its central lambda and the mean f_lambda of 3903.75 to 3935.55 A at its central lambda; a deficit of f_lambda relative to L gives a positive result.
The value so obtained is 2.7 A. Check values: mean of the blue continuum 311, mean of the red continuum 260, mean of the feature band 259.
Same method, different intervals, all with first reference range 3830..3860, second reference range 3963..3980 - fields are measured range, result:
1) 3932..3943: 4.3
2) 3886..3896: -4.4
